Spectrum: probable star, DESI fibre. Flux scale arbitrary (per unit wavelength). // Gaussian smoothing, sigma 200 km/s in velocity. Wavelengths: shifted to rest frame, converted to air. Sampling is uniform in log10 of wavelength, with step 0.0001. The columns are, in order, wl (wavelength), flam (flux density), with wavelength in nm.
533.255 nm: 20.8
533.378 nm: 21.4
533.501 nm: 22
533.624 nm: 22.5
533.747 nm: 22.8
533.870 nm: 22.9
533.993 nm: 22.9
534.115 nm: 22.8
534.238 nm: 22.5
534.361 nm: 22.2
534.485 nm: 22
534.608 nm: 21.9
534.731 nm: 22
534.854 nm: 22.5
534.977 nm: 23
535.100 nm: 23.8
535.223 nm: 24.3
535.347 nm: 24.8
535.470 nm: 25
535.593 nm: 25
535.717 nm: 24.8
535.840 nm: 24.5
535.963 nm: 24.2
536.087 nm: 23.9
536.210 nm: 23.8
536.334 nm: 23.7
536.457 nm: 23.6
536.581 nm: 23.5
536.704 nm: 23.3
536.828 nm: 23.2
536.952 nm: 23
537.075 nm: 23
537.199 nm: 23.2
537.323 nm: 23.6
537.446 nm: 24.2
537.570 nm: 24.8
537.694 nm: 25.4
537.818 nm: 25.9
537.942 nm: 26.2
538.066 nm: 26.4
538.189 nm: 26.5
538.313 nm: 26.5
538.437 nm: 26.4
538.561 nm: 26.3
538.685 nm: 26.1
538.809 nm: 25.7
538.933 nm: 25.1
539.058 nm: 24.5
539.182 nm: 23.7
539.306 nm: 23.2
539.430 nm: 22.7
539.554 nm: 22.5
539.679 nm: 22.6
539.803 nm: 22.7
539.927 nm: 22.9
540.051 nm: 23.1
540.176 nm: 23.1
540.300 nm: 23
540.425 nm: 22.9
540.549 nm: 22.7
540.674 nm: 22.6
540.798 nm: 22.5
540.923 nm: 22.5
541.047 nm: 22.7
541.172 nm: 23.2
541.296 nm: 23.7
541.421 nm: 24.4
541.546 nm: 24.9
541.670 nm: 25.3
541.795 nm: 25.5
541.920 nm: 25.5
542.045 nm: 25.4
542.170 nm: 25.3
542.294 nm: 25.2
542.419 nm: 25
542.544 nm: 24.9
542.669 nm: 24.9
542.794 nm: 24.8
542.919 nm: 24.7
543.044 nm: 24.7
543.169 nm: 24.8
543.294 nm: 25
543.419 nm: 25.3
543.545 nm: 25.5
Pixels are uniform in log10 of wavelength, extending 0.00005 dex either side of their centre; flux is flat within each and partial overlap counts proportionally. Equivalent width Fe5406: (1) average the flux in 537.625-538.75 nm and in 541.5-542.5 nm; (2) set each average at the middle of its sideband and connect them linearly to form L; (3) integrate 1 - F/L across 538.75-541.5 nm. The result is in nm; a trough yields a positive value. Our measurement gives 0.26 nm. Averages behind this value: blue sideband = 26.2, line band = 23.3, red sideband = 25.3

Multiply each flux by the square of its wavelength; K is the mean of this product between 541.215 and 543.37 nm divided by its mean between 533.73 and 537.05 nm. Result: 1.1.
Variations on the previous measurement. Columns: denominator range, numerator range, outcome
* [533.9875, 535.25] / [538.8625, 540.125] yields 1.05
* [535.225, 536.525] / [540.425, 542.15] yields 1.00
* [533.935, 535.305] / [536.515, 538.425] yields 1.09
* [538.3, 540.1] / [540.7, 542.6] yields 1.02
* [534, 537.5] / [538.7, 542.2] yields 1.03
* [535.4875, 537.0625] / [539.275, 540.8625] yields 0.97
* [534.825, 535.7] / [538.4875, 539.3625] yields 1.05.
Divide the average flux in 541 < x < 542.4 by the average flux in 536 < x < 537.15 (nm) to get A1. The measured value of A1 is 1.05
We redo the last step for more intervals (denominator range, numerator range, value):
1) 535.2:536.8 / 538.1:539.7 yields 1.03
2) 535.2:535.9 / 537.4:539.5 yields 1.02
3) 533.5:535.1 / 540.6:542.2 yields 1.07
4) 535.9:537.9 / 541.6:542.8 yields 1.05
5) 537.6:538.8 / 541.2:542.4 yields 0.96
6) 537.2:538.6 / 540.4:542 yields 0.93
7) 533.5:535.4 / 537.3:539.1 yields 1.12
